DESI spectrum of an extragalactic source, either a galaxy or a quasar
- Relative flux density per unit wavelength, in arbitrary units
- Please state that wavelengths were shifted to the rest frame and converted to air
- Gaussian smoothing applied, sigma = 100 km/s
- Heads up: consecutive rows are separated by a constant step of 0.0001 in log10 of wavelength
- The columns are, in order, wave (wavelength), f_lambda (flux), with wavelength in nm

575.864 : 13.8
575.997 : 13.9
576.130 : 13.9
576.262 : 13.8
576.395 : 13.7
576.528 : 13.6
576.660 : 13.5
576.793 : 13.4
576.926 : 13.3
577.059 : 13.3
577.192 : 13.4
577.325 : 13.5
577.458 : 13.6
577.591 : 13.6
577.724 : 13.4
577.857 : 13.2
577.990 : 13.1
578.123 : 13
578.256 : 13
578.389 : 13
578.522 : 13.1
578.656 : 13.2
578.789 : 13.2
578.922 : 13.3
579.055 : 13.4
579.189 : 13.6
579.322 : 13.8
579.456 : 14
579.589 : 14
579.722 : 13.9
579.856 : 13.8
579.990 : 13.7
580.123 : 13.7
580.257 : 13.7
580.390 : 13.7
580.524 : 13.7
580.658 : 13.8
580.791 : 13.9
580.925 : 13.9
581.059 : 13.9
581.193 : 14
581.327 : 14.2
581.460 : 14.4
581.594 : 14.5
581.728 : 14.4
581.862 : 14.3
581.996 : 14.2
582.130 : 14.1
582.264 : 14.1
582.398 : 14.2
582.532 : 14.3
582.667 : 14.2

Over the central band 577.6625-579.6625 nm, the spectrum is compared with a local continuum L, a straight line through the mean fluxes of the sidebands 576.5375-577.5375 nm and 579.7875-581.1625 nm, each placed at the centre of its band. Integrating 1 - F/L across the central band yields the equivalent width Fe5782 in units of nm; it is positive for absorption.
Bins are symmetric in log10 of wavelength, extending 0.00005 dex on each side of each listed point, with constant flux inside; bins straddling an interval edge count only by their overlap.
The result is 0.04 nm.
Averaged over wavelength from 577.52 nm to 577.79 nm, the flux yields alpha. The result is 13.5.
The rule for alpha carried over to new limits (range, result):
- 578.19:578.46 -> 13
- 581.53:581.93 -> 14.4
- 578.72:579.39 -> 13.5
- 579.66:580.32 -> 13.7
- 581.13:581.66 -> 14.3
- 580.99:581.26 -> 13.9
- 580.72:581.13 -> 13.9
